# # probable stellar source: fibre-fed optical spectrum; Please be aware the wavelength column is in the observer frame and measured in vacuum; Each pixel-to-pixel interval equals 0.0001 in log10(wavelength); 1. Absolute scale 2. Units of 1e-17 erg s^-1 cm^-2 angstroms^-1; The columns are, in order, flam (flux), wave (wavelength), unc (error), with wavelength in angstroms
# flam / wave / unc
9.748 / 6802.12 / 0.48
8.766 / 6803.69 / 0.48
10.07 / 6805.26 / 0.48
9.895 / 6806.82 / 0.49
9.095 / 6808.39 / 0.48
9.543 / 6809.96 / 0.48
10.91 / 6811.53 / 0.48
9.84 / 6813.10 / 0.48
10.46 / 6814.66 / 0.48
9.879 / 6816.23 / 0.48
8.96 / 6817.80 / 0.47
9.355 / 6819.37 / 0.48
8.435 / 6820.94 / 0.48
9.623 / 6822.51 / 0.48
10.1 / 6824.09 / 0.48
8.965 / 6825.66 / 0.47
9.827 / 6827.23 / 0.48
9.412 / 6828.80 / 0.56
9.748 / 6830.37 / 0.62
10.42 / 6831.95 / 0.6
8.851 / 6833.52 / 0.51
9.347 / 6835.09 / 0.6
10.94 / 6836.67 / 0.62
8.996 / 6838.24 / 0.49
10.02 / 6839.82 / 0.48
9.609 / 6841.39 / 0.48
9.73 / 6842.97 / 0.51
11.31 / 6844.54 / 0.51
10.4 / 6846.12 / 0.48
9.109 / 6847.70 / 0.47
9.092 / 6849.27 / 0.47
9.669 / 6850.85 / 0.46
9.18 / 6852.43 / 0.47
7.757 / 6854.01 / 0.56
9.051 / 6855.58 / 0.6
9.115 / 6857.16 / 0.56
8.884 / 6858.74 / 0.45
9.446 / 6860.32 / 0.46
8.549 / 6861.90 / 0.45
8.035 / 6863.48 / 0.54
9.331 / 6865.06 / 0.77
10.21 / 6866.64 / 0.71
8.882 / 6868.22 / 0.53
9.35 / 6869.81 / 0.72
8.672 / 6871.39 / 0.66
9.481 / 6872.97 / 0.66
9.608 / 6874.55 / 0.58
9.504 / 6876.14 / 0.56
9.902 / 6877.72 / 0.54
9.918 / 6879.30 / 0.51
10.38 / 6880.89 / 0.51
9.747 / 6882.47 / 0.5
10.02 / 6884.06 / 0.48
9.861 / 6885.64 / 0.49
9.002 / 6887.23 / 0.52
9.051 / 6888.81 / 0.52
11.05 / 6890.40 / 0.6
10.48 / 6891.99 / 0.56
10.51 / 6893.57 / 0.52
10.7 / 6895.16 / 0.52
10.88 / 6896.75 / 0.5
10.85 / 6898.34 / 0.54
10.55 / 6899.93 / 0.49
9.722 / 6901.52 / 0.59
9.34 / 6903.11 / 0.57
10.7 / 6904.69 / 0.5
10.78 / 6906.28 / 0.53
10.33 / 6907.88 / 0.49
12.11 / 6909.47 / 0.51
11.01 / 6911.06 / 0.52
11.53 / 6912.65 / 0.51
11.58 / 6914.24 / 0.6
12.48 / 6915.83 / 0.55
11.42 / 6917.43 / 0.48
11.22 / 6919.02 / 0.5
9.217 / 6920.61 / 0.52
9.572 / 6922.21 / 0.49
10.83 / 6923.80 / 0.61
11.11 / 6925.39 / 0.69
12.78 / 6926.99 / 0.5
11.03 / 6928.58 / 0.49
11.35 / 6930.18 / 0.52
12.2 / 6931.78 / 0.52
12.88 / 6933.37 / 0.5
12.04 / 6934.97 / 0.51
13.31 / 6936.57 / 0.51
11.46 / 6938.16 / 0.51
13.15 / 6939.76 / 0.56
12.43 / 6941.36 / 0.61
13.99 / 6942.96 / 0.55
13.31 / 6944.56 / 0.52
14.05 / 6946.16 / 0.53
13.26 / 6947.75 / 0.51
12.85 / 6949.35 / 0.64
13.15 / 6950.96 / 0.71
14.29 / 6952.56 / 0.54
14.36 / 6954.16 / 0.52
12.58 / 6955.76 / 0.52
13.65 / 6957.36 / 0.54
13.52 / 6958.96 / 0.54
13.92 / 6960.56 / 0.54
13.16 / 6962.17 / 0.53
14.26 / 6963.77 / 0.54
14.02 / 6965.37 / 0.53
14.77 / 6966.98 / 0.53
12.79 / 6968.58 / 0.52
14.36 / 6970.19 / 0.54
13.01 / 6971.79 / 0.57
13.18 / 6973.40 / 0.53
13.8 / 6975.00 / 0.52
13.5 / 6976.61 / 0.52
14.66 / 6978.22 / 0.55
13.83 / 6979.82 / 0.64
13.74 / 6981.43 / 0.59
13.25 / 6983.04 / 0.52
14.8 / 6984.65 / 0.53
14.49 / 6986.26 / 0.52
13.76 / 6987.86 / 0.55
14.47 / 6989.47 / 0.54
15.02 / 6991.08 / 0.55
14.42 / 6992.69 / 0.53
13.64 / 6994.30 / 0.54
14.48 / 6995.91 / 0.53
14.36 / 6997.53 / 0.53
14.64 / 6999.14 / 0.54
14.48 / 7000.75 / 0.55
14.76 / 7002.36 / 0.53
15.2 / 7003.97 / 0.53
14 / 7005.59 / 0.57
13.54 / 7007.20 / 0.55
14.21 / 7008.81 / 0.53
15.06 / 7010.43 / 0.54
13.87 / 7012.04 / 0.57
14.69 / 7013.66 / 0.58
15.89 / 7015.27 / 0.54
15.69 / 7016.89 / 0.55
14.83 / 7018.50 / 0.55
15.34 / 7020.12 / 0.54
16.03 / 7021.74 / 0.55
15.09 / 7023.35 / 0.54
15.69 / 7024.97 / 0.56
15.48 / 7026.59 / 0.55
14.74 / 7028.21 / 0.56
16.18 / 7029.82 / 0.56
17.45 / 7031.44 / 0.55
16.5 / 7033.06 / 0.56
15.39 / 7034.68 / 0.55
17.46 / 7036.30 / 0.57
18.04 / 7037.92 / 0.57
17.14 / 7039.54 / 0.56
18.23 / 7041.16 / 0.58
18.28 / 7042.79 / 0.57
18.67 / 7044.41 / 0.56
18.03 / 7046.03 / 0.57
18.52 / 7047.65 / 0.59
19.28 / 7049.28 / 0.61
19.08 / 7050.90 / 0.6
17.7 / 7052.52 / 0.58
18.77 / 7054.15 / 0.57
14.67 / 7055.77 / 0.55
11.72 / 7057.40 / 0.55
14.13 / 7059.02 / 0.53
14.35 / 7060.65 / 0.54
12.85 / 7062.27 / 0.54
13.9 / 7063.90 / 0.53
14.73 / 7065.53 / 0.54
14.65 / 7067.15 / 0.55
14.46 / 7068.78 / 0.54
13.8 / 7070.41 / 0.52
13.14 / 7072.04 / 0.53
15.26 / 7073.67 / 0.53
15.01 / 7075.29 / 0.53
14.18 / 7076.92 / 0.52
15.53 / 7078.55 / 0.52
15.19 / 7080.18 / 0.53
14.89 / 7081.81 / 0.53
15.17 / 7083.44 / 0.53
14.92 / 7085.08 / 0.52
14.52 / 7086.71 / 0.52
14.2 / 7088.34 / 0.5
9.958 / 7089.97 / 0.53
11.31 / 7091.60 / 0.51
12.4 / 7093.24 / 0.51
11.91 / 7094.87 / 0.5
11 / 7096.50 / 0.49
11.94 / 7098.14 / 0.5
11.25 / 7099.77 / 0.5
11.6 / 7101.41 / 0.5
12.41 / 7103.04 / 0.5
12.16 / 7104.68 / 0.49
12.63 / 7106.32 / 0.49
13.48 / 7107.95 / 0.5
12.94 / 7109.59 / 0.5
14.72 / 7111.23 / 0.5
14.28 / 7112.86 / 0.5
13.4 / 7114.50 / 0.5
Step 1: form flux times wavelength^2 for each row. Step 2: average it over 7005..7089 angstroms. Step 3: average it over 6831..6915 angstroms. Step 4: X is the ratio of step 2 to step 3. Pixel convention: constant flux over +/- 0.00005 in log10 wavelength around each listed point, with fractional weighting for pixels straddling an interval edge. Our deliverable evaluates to 1.66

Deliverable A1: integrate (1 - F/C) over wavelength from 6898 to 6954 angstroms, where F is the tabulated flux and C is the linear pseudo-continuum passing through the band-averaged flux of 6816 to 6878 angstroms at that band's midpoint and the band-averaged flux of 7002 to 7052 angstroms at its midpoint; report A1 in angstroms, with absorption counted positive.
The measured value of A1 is 2.8 angstroms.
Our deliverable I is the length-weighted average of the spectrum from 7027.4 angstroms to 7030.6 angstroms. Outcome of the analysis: 15.5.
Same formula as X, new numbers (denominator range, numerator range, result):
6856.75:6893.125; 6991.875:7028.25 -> 1.62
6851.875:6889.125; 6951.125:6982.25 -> 1.52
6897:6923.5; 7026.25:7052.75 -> 1.68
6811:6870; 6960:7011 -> 1.55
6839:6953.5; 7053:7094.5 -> 1.39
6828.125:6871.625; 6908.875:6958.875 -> 1.34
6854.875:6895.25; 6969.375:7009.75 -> 1.53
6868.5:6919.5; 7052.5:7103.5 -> 1.40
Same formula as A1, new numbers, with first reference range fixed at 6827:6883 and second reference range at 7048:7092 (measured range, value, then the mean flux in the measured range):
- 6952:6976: -3.0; 13.7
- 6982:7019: -4.0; 14.5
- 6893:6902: 0.0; 10.6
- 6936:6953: -2.2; 13.2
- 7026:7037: -1.9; 16.2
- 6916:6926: 0.4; 10.7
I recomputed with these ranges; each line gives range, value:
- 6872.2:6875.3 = 9.55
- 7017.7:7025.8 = 15.4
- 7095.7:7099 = 11.5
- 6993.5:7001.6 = 14.3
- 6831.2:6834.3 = 9.64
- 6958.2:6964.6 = 13.7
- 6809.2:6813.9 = 10.1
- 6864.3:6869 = 9.48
